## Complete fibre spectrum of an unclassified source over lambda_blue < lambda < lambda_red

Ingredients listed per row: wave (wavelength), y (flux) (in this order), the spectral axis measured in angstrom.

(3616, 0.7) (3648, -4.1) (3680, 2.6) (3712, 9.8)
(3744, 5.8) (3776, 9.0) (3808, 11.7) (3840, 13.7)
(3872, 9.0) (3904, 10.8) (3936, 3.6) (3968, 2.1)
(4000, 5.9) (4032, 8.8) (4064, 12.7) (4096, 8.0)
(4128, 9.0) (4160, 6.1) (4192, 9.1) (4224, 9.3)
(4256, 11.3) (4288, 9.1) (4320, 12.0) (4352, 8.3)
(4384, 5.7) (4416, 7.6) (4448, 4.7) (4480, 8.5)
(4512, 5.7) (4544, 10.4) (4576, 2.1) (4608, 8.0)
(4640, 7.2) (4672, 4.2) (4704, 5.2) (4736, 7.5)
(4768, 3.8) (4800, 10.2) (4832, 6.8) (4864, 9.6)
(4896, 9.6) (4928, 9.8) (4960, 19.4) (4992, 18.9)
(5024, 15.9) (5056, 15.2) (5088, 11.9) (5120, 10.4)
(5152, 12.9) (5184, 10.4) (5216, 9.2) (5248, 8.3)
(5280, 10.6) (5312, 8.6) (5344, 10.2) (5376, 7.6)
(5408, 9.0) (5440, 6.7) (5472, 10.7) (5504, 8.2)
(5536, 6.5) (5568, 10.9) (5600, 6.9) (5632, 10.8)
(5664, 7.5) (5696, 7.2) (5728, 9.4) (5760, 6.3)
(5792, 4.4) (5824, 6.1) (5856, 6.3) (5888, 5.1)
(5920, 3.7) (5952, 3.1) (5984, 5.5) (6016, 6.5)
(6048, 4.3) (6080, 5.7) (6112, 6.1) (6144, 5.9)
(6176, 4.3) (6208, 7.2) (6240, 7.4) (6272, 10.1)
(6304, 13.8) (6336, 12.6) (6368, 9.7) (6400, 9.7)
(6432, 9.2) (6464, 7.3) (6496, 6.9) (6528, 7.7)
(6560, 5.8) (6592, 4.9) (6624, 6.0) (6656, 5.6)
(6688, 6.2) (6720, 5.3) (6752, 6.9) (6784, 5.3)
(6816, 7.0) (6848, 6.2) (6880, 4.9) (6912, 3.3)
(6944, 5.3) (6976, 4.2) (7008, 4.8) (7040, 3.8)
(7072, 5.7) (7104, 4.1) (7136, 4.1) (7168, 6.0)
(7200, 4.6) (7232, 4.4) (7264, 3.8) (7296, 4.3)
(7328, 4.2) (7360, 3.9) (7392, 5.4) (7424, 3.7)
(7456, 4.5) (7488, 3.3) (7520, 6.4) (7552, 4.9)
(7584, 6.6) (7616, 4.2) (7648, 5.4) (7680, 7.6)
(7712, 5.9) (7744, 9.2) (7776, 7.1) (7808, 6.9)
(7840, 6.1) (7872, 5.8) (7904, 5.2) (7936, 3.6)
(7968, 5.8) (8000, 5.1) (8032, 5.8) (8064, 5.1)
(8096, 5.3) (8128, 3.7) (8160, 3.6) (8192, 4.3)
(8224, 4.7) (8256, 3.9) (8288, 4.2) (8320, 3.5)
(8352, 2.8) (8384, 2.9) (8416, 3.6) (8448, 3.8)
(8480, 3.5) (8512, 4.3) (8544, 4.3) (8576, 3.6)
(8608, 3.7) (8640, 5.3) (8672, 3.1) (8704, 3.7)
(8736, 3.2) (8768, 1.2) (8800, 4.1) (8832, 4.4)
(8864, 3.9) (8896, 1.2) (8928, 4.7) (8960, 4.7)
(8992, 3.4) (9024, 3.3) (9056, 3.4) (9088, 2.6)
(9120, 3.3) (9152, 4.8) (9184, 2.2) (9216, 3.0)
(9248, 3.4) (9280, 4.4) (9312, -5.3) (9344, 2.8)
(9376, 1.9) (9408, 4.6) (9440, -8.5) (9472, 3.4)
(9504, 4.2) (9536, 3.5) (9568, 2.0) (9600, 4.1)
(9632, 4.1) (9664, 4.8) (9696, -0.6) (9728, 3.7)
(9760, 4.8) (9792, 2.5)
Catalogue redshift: 3.08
